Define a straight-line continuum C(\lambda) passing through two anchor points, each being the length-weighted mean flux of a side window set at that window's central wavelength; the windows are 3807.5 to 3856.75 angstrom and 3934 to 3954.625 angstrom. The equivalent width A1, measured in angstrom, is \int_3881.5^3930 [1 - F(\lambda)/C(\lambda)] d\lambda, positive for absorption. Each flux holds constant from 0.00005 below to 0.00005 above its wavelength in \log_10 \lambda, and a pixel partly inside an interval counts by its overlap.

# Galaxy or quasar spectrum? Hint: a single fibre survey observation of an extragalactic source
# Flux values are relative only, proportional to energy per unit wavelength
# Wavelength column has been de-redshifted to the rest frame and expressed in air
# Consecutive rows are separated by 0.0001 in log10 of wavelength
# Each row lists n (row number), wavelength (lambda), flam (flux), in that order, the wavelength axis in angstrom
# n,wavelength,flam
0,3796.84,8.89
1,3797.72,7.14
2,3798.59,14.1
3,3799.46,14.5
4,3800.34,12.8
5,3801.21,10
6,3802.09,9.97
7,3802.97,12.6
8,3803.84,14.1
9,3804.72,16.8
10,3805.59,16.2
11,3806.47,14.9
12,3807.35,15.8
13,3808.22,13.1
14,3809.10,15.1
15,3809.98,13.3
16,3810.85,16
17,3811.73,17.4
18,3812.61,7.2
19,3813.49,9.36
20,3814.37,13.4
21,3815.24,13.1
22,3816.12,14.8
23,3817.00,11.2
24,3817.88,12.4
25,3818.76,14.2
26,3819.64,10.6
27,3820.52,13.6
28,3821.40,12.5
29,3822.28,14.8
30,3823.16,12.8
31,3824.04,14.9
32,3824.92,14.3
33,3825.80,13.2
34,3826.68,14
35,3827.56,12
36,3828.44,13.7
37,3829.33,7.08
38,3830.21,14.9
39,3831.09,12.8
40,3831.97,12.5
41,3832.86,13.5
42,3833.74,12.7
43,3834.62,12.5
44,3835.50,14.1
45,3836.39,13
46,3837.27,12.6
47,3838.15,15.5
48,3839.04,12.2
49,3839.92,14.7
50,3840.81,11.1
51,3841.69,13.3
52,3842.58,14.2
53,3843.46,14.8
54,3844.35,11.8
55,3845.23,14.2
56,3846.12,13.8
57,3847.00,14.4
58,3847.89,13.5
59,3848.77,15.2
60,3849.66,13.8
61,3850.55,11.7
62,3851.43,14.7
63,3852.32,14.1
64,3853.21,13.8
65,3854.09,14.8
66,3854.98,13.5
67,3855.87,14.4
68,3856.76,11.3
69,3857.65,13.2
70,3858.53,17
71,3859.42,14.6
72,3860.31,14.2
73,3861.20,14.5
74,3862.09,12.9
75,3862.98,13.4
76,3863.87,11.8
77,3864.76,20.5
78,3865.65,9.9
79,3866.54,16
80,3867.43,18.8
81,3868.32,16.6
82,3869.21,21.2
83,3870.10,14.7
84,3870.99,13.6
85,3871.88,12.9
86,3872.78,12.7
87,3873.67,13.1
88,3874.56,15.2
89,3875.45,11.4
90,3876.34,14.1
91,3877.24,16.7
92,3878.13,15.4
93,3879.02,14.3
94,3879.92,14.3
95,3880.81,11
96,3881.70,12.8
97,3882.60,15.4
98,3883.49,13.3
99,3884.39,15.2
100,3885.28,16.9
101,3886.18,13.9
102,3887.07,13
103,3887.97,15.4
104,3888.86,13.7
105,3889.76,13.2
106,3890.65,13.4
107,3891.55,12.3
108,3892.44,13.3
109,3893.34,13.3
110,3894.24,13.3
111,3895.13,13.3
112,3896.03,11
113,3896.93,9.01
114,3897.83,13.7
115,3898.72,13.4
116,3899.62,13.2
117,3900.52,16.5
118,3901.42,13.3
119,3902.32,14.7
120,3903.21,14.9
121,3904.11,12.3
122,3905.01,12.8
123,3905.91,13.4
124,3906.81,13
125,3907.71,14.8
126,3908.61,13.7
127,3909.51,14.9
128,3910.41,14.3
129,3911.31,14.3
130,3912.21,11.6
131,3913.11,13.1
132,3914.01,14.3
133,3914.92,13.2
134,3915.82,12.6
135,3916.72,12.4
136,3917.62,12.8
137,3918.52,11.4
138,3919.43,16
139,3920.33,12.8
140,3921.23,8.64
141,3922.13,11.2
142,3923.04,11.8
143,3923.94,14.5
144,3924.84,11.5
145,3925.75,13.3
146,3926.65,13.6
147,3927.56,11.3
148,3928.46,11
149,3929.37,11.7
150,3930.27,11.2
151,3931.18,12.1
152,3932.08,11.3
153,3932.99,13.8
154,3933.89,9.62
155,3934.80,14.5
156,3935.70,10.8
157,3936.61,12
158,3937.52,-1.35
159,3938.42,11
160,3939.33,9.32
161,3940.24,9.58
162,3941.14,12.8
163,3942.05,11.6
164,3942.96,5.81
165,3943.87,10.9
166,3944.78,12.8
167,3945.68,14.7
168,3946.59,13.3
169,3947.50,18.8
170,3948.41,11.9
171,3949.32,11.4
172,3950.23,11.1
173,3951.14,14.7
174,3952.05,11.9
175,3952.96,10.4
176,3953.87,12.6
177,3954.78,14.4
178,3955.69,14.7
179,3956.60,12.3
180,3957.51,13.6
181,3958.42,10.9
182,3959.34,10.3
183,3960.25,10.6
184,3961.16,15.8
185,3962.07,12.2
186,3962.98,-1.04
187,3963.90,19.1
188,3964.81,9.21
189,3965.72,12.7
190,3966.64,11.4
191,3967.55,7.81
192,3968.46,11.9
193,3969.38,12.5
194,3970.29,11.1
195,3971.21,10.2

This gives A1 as -4.6 angstrom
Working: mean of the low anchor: 13.3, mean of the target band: 13.2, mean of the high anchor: 11.4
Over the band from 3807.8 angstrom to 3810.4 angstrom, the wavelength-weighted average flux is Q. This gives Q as 13.8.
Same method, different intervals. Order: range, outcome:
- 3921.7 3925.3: 12.2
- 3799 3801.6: 12.5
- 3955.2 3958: 13.5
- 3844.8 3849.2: 14.2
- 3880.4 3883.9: 13.2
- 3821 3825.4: 13.9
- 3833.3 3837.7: 13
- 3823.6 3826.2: 14.2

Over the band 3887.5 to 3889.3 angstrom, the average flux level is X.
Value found 14.5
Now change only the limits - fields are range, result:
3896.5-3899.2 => 12.1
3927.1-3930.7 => 11.3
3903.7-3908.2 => 13.3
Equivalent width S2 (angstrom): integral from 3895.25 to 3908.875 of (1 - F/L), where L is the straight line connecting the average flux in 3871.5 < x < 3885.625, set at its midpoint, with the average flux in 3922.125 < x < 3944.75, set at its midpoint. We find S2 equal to -0.6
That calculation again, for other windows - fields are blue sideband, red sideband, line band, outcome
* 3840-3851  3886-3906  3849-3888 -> -2.7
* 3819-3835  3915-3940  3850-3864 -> -1.4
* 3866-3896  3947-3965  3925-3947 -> 2.9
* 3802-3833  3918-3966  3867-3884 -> -2.7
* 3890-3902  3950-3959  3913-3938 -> 2.0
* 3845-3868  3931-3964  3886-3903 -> -0.3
